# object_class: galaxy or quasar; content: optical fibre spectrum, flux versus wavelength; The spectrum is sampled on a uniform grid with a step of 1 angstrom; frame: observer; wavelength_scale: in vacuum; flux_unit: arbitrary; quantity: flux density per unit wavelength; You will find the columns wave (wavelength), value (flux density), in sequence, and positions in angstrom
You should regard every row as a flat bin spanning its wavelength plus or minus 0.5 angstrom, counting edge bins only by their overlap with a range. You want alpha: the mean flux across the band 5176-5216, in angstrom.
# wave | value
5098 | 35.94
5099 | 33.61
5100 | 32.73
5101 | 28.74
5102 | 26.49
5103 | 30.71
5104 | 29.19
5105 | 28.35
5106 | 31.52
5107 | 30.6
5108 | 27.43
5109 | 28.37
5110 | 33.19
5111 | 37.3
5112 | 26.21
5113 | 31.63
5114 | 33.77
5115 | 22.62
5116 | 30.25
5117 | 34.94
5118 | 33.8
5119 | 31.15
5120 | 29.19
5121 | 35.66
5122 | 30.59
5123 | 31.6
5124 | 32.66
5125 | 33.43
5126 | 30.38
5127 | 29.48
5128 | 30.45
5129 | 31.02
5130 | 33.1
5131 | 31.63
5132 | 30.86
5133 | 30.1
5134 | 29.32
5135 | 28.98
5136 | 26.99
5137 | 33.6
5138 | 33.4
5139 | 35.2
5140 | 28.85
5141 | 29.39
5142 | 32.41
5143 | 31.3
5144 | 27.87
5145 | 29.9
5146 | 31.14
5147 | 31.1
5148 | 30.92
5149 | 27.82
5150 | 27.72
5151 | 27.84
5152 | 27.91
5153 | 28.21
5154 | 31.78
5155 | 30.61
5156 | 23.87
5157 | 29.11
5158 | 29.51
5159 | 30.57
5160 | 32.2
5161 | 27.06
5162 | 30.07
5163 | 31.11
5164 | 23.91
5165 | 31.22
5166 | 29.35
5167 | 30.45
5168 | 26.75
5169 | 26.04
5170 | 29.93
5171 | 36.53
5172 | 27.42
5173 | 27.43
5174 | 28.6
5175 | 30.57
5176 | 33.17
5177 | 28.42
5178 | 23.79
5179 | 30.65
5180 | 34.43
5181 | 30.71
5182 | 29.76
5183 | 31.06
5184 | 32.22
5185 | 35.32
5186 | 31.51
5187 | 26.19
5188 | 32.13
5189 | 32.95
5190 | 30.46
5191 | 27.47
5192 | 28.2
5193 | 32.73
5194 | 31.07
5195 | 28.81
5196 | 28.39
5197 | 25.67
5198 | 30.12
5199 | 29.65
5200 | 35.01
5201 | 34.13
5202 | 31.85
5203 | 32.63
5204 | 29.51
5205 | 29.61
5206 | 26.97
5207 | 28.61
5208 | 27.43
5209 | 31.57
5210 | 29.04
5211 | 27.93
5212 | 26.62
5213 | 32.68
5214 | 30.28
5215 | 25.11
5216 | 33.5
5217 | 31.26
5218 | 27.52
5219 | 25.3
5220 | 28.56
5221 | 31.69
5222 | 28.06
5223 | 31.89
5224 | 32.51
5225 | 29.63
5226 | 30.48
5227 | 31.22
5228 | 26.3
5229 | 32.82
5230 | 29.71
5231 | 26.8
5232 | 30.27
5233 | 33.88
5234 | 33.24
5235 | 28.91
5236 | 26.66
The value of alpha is 30.1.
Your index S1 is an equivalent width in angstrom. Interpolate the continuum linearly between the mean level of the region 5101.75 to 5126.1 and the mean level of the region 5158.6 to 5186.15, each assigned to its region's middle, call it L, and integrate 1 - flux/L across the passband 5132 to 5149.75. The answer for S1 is 0.01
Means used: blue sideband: 30.9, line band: 30.5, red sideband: 30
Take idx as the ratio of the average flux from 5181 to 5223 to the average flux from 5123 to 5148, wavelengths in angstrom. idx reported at 0.97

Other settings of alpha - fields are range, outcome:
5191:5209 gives 30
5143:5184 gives 29.5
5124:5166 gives 30.1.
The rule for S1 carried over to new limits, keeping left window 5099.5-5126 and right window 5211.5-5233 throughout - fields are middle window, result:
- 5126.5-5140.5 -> -0.14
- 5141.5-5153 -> 0.35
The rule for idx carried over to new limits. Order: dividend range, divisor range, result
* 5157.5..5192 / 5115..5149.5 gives 0.97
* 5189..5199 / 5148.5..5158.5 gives 1.03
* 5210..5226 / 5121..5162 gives 0.97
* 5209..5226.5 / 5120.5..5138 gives 0.95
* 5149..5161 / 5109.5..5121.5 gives 0.91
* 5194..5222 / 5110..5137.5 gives 0.95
